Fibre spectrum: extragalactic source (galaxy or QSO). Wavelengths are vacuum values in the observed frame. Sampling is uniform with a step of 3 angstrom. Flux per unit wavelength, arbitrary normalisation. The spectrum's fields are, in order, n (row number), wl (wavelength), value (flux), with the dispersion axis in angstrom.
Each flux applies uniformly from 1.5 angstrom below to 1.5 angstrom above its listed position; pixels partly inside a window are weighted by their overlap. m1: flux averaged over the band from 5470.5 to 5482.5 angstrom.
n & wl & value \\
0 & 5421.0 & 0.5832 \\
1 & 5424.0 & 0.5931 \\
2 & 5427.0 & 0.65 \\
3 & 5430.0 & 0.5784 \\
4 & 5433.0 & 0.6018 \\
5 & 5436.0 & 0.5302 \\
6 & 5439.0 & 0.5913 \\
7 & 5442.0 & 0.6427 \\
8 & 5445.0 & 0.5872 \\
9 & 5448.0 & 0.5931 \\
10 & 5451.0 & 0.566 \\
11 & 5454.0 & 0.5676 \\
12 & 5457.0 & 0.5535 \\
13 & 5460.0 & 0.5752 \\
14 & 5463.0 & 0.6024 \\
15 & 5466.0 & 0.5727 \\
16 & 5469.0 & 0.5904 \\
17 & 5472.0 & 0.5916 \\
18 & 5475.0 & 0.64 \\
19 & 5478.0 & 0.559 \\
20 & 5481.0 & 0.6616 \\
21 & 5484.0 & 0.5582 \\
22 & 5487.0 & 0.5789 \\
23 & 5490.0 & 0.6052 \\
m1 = 0.613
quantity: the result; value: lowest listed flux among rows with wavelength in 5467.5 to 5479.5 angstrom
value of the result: 0.559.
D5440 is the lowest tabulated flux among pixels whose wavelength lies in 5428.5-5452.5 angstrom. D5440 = 0.5302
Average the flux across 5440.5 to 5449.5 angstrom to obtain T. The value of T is 0.608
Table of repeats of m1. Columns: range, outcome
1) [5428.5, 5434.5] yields 0.59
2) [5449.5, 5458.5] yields 0.562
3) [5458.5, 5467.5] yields 0.583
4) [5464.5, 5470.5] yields 0.582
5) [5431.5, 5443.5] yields 0.592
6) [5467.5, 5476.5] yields 0.607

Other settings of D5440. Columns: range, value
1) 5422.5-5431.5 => 0.5784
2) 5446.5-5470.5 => 0.5535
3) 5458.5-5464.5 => 0.5752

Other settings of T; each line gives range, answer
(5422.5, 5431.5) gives 0.607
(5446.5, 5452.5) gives 0.58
